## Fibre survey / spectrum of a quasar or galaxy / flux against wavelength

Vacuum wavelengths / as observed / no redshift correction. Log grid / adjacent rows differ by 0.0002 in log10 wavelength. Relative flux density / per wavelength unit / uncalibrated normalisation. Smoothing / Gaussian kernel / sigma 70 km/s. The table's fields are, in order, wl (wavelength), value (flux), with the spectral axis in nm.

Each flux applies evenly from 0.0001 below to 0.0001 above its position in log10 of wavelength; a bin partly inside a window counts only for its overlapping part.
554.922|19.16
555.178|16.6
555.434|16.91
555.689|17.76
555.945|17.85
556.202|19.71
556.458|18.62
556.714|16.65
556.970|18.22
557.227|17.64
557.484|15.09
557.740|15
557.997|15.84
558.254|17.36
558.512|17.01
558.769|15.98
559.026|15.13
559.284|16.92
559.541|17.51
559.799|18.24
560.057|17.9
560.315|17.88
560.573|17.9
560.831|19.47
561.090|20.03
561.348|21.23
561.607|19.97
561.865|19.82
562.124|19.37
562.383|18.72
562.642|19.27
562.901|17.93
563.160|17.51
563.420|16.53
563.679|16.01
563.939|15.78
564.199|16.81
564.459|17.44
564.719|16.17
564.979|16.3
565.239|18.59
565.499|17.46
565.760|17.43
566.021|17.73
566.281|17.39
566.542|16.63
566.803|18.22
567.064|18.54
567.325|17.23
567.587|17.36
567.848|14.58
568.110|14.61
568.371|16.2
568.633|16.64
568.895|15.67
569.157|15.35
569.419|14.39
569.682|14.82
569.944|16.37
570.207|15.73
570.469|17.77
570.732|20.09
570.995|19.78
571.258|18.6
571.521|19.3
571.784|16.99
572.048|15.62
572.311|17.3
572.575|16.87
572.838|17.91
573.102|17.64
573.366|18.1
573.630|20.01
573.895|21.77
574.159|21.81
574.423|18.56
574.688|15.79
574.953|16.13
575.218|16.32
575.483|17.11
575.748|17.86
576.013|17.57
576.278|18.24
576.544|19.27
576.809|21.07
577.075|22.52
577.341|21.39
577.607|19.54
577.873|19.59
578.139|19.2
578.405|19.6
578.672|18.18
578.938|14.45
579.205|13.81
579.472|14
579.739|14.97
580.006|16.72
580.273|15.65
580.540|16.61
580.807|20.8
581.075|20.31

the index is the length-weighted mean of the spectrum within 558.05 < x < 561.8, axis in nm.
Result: 18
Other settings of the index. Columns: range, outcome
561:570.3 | 17.2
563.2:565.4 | 16.7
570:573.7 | 17.9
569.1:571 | 16.6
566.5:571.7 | 16.9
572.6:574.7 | 19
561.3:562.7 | 19.7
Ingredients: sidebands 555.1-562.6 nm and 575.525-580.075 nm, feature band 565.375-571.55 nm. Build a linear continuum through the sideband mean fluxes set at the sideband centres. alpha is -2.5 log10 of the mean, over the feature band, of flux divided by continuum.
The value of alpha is 0.063 mag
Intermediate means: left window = 17.8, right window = 18.1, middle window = 17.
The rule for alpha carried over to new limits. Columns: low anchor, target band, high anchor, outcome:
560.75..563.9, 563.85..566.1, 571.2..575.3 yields 0.09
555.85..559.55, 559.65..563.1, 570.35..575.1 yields -0.10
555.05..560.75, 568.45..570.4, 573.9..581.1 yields 0.13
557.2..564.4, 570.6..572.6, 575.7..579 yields 0.03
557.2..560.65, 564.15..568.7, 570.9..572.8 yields 0.02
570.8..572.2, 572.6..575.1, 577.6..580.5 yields -0.05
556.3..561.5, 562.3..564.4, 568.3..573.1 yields 0.00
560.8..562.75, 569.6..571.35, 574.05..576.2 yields 0.04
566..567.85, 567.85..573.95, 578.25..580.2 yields -0.02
